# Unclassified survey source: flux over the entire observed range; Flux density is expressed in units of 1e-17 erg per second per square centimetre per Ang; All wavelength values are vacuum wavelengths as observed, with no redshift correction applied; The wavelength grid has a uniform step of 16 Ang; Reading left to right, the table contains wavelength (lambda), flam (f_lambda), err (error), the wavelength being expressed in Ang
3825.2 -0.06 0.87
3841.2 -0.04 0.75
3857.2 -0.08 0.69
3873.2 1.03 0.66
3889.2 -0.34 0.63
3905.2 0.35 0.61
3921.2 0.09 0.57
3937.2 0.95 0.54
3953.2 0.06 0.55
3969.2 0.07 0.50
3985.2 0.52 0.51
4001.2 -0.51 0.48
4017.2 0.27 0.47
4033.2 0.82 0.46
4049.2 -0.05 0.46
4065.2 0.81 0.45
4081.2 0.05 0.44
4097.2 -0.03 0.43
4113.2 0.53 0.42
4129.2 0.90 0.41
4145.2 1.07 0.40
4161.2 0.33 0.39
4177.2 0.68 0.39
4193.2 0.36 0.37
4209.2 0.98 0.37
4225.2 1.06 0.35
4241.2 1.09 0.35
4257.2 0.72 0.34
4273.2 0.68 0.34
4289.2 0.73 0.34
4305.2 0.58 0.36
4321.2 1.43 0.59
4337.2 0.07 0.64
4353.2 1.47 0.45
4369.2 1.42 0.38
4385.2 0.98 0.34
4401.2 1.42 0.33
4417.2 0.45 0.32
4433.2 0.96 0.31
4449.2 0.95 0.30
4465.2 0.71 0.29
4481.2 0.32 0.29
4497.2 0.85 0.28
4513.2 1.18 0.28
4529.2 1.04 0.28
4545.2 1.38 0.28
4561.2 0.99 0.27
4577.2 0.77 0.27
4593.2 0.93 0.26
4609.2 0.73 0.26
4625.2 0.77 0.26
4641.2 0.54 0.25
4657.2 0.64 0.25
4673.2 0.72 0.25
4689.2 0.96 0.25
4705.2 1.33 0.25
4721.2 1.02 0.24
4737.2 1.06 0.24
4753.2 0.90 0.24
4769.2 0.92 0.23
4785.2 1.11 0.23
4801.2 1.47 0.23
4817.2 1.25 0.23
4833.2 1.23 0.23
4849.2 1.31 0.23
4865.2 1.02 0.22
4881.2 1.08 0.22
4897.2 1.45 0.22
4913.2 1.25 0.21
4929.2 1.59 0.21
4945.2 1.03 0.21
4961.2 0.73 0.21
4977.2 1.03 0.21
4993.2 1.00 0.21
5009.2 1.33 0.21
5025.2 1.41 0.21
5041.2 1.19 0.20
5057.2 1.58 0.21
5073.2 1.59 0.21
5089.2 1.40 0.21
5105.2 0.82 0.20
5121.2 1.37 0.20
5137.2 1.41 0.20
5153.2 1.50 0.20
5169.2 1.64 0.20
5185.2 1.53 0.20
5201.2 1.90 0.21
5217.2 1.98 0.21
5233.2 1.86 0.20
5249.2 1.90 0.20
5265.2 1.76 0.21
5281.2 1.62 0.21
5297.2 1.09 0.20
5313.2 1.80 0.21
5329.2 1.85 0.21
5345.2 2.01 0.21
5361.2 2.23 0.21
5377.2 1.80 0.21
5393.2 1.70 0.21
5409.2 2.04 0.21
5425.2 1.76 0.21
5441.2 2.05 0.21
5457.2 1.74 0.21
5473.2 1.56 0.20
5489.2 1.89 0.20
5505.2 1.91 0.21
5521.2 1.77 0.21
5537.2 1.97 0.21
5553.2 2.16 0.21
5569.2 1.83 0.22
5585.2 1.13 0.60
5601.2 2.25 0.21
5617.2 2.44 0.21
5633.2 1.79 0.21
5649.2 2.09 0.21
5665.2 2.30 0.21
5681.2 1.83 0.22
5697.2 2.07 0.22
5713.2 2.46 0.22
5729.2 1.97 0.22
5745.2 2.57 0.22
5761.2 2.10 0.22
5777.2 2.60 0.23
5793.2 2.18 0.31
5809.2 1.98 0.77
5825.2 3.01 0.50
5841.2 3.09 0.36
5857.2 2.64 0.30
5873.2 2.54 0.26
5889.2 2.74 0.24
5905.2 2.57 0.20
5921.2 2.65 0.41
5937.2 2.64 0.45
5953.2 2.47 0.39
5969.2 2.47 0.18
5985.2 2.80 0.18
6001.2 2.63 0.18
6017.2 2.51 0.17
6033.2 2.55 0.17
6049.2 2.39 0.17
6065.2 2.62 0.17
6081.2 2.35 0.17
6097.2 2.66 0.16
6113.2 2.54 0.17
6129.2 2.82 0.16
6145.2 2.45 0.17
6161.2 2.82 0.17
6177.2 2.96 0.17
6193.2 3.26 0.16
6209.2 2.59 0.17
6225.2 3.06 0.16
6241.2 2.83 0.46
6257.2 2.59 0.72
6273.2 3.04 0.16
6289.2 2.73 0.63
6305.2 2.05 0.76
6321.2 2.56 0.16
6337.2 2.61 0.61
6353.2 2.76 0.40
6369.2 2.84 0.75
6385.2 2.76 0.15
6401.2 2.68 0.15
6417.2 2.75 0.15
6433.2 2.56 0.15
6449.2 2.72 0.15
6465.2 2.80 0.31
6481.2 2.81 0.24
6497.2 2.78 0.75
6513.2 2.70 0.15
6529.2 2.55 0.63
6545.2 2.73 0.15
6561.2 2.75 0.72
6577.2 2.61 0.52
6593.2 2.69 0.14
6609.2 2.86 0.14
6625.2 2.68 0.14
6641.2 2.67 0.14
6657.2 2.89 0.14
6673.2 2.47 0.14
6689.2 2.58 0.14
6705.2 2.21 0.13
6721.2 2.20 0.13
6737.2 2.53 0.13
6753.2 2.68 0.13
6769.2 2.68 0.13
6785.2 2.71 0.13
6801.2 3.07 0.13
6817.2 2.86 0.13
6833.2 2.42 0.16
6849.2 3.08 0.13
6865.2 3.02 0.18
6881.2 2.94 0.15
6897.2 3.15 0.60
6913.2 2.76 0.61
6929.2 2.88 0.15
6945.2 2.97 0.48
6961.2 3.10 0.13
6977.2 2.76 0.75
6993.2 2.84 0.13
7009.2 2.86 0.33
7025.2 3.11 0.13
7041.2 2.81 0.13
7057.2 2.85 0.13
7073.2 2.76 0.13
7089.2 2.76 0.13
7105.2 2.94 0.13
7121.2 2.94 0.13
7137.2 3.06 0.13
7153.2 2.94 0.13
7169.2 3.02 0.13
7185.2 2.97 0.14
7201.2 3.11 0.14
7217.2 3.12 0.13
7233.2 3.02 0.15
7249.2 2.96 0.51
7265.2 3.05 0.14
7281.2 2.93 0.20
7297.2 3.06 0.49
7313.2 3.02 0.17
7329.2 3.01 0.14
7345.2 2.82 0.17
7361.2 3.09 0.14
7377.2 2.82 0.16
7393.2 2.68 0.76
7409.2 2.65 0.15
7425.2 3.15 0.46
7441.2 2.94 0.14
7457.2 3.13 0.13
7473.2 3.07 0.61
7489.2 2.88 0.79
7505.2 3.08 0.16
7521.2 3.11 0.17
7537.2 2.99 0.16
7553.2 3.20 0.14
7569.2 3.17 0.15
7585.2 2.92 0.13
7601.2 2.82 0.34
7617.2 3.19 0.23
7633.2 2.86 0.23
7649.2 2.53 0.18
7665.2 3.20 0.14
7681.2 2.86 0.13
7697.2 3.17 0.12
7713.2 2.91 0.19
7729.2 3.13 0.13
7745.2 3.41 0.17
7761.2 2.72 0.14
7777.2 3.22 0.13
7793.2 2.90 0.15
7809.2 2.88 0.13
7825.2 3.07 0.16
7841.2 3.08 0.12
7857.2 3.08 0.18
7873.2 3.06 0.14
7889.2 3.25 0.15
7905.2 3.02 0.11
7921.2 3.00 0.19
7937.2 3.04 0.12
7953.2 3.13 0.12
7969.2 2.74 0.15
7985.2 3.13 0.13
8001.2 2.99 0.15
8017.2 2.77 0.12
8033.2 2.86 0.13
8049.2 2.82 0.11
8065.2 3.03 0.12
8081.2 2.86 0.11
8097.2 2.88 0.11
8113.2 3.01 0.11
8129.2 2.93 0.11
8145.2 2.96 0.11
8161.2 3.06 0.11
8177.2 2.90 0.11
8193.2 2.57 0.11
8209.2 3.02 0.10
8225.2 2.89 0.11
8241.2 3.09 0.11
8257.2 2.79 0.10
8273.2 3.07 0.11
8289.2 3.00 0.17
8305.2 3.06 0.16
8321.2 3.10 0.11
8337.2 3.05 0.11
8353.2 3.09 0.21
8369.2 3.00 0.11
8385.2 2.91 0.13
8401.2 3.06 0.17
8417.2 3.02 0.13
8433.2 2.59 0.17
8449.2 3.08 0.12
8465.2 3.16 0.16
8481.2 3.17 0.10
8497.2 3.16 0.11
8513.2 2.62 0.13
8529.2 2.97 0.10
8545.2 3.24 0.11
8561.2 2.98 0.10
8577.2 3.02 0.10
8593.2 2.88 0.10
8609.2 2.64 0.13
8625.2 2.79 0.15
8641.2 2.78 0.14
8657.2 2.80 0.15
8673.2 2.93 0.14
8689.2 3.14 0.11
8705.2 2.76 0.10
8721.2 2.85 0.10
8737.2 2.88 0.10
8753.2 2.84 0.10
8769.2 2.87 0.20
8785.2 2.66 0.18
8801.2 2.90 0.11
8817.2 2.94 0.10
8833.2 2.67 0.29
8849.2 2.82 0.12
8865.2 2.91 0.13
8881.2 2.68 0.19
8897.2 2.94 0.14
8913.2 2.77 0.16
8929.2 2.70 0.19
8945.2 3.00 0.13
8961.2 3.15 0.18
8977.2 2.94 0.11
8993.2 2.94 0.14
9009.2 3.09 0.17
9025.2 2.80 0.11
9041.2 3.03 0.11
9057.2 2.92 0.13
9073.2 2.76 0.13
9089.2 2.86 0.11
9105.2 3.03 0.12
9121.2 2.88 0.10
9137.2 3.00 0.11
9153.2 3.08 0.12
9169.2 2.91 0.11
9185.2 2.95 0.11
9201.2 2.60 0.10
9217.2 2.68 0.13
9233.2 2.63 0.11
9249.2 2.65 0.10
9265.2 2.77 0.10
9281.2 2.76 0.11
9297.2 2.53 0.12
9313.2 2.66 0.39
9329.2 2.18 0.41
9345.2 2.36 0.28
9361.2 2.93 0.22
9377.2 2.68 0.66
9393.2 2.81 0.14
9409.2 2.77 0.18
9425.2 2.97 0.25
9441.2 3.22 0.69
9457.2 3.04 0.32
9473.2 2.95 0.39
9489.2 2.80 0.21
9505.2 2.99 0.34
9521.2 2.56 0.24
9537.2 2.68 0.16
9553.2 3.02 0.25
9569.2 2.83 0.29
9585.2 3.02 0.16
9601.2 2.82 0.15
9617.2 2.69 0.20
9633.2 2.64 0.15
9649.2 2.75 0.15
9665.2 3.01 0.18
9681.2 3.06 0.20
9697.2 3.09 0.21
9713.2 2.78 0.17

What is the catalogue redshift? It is 0.30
